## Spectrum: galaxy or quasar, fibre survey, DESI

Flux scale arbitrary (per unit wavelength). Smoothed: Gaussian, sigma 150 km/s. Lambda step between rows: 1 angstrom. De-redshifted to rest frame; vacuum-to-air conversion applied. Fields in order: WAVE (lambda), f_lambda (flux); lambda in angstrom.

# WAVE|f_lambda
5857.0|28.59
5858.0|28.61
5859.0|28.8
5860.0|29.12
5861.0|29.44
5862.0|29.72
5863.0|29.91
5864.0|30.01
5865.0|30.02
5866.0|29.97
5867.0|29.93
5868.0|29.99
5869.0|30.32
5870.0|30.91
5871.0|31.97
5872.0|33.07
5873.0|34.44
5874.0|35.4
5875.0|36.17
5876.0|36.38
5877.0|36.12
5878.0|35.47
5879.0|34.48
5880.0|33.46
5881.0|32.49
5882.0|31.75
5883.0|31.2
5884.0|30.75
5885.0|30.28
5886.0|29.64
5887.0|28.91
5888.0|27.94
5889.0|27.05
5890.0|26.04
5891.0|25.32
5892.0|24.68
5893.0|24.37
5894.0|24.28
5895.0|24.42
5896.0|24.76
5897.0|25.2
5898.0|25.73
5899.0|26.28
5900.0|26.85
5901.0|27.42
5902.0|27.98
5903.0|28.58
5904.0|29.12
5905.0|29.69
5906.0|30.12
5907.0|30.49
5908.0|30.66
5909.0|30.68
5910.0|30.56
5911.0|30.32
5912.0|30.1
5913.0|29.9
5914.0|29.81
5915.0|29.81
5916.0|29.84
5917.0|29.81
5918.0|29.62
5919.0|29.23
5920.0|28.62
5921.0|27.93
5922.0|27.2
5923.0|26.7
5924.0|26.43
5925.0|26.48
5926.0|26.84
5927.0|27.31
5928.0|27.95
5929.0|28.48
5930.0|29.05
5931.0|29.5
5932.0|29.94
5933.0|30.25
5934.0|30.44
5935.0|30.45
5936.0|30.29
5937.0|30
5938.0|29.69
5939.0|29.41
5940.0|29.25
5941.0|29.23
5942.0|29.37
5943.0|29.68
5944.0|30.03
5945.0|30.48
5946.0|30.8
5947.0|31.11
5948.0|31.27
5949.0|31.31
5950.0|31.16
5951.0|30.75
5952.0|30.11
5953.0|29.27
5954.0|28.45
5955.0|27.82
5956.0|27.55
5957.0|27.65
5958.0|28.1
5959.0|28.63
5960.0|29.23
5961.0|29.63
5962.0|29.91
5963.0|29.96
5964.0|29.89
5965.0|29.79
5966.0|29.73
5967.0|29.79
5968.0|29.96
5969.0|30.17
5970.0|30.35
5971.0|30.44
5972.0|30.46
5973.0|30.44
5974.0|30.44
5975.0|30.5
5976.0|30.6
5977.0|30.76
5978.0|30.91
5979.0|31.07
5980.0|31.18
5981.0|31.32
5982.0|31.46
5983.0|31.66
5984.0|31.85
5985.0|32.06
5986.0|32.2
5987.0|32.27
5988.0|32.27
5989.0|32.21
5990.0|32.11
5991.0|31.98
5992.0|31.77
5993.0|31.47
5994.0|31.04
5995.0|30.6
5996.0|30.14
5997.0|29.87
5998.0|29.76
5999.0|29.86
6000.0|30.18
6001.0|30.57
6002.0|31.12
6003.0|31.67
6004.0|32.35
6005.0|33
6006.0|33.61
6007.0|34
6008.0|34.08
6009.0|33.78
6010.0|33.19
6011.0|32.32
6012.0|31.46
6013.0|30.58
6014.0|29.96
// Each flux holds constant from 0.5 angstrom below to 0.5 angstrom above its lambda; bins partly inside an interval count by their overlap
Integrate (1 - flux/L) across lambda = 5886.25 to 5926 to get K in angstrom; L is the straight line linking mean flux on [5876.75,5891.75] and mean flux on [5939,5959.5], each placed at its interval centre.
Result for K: 3.0 angstrom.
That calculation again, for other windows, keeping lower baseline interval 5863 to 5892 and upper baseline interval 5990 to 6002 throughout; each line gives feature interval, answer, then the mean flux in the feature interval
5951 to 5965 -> 0.8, 29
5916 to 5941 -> 1.8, 28.8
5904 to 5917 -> 0.4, 30.1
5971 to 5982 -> 0.0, 30.8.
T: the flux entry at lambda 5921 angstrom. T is 27.93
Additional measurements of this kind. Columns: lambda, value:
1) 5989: 32.21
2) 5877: 36.12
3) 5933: 30.25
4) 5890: 26.04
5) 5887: 28.91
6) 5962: 29.91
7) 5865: 30.02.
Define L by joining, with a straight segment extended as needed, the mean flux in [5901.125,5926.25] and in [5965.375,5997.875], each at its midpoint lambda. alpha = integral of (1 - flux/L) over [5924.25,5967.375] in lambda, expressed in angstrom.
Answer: 0.8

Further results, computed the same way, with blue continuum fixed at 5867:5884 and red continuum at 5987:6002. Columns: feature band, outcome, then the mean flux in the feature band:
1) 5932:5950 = 1.0 angstrom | 30.2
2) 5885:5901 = 3.2 angstrom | 26.3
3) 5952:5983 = 1.6 angstrom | 29.9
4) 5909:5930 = 2.4 angstrom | 28.7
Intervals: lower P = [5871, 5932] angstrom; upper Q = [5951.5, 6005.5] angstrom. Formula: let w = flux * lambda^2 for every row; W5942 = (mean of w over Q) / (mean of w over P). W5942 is 1.07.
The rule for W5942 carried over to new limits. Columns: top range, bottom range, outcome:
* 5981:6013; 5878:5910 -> 1.15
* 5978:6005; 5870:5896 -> 1.06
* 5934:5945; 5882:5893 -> 1.08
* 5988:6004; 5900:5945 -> 1.09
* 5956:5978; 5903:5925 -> 1.04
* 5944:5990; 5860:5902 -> 1.05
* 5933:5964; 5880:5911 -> 1.07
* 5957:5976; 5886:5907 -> 1.14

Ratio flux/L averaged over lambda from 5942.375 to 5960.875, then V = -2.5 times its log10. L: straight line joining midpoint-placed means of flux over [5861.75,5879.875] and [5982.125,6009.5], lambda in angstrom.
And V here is 0.08 mag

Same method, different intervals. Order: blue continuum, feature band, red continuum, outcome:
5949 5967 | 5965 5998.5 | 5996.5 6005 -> -0.03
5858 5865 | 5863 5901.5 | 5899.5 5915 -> -0.01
